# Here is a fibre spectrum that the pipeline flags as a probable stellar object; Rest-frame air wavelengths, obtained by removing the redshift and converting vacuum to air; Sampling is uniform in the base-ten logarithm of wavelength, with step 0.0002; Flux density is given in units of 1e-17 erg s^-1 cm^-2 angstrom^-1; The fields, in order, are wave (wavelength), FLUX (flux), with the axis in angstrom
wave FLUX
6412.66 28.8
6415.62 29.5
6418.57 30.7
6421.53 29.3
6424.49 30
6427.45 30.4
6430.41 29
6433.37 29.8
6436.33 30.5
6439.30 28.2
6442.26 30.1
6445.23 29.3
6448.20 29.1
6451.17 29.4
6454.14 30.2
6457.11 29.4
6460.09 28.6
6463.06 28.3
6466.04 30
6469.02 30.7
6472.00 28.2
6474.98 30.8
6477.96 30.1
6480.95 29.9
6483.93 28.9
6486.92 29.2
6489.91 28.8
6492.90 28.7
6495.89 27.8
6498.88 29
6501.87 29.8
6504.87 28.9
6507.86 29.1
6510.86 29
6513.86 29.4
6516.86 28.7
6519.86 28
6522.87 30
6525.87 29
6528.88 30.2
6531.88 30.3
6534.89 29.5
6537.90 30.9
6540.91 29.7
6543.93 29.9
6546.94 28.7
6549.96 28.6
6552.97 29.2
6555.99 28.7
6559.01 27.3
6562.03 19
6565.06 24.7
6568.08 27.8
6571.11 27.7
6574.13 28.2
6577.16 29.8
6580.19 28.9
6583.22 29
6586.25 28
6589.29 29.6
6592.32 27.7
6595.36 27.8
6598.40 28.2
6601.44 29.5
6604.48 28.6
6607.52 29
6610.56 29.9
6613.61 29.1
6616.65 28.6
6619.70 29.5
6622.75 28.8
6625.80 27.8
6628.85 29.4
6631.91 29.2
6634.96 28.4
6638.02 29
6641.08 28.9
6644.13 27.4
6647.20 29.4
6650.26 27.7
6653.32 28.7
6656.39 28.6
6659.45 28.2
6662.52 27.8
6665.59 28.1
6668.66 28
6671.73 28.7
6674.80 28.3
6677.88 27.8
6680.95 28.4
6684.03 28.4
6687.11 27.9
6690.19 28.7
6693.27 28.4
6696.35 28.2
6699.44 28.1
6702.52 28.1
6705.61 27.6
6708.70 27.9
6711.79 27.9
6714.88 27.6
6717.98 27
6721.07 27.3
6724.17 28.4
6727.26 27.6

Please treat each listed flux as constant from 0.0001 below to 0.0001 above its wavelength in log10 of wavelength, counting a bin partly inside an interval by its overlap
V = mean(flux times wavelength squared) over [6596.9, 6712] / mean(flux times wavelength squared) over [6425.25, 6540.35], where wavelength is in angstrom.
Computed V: 1.02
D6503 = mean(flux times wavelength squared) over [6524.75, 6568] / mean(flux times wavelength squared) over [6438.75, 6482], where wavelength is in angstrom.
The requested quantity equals 1.0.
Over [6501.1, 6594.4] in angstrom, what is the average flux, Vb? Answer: 28.5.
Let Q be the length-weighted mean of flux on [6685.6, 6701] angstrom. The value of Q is 28.3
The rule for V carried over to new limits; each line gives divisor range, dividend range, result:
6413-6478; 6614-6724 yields 1.02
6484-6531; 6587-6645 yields 1.02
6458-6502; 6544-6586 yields 0.97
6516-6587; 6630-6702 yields 1.03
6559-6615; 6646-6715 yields 1.04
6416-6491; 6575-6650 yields 1.02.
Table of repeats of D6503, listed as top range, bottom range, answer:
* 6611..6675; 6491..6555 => 1.01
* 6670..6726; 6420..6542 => 1.02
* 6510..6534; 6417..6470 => 1.02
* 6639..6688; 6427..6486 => 1.02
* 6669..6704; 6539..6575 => 1.07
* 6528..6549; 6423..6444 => 1.04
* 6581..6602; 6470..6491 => 1.00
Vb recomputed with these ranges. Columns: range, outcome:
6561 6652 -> 28.3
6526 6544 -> 30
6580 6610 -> 28.7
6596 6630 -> 28.9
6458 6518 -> 29.2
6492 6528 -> 29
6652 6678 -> 28.3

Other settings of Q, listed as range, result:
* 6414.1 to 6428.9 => 30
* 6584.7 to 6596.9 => 28.3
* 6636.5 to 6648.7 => 28.7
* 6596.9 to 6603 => 28.9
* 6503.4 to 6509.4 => 29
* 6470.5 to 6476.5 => 29.5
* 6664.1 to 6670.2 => 28.1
